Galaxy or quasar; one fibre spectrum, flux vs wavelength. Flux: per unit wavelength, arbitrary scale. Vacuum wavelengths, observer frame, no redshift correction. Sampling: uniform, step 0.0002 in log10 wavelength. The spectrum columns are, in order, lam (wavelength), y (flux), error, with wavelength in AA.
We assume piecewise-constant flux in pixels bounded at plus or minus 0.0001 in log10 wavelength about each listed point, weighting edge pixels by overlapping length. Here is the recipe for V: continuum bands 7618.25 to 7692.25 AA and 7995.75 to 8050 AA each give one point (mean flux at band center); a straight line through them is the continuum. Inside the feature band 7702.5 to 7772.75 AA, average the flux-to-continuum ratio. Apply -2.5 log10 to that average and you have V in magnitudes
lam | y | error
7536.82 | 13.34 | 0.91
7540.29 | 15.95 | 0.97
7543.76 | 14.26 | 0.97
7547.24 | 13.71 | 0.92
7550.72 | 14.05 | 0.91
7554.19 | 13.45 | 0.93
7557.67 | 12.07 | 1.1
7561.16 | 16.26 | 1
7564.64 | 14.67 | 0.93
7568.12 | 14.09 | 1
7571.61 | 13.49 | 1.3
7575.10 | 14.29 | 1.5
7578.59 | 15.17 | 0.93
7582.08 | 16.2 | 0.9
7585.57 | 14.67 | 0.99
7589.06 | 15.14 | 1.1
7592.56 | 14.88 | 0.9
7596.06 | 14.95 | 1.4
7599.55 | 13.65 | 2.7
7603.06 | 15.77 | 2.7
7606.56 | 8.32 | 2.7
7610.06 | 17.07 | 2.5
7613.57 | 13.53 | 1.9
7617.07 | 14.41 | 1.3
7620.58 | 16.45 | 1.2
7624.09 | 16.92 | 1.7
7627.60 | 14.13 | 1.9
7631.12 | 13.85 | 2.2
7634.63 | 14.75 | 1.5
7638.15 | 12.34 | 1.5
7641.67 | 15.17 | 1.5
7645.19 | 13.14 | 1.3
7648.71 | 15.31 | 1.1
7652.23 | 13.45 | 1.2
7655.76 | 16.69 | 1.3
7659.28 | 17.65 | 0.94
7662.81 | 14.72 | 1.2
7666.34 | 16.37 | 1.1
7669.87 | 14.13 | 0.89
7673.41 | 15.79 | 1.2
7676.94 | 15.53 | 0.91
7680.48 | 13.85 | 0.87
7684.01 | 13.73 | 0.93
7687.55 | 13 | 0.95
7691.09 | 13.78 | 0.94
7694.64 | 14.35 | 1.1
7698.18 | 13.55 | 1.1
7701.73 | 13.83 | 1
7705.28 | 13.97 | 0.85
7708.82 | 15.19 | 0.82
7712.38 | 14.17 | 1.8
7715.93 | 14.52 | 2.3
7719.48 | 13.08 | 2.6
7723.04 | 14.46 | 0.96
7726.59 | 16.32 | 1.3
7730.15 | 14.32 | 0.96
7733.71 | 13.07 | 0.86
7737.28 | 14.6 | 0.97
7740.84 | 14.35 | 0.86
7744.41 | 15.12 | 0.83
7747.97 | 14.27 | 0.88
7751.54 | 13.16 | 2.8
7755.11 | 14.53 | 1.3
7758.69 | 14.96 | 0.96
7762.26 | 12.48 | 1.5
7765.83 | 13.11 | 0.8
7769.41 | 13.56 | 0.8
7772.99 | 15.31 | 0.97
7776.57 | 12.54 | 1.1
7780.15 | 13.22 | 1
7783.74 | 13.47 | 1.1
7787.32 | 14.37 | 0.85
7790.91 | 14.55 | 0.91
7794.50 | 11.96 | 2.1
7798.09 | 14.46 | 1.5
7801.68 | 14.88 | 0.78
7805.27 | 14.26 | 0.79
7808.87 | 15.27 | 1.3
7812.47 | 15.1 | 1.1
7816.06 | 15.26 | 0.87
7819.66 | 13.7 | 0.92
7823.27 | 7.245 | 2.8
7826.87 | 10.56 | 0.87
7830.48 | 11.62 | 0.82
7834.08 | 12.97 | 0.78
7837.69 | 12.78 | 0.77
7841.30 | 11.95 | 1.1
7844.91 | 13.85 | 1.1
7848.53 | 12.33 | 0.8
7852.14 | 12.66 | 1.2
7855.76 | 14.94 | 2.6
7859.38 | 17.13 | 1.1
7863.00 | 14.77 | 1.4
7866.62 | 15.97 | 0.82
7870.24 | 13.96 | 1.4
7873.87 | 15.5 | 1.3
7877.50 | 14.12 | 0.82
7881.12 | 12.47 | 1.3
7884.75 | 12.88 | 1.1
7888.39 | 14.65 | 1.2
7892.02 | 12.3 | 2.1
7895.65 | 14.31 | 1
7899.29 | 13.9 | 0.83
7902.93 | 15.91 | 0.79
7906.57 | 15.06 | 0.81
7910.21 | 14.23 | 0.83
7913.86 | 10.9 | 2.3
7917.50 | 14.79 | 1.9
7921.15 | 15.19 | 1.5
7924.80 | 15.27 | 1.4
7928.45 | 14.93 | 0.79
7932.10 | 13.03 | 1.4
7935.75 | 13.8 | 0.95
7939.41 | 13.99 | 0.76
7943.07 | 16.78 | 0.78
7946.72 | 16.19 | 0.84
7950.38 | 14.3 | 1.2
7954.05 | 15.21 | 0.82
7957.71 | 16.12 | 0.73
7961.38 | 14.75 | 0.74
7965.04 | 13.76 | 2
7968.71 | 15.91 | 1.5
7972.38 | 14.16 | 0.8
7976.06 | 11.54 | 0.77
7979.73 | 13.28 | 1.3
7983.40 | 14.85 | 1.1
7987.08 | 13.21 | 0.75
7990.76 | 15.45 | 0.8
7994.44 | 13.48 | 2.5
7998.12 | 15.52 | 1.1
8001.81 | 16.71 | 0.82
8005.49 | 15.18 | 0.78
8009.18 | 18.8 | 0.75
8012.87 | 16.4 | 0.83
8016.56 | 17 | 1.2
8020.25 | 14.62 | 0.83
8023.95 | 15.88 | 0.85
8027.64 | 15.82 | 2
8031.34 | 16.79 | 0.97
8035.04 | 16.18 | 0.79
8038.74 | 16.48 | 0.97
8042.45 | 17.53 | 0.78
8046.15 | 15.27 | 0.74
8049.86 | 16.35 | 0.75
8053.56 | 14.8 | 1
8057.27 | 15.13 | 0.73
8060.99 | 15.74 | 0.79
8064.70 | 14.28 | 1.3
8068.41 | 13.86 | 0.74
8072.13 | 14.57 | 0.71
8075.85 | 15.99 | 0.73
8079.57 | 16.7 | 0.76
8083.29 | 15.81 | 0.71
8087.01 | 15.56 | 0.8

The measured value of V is 0.07 mag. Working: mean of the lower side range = 14.8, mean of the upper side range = 16.3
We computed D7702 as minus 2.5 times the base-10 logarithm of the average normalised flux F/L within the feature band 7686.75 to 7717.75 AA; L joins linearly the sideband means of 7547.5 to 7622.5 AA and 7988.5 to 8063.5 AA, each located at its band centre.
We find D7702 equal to 0.06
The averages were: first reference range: 14.4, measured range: 14.1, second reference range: 15.9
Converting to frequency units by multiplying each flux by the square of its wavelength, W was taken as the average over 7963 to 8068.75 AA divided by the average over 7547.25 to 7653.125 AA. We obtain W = 1.2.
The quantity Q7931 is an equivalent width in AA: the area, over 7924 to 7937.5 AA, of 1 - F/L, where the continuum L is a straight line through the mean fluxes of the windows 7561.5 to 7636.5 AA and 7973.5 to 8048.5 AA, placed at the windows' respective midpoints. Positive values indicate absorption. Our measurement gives 1.0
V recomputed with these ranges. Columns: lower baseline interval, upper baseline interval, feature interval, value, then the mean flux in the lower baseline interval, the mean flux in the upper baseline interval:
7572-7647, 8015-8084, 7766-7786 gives 0.104 mag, 14.5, 15.7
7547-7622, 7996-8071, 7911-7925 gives 0.118 mag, 14.4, 15.9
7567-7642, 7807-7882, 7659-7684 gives -0.070 mag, 14.5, 13.5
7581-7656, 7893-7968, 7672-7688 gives 0.005 mag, 14.5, 14.6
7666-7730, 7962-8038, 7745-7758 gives 0.027 mag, 14.4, 15.2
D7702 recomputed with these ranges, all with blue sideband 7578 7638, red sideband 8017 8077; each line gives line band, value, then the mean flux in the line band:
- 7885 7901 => 0.12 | 13.7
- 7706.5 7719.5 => 0.03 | 14.4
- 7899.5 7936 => 0.07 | 14.3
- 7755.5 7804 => 0.09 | 13.8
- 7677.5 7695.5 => 0.07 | 13.8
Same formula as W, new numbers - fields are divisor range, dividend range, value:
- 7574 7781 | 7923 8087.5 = 1.15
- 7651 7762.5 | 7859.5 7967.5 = 1.05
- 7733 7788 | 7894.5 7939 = 1.07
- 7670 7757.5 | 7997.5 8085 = 1.21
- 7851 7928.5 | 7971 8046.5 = 1.11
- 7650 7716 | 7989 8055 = 1.19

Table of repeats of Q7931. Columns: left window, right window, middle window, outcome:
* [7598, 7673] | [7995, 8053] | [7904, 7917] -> 1.71 AA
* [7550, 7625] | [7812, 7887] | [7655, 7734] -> -3.14 AA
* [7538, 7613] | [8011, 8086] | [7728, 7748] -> 0.69 AA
